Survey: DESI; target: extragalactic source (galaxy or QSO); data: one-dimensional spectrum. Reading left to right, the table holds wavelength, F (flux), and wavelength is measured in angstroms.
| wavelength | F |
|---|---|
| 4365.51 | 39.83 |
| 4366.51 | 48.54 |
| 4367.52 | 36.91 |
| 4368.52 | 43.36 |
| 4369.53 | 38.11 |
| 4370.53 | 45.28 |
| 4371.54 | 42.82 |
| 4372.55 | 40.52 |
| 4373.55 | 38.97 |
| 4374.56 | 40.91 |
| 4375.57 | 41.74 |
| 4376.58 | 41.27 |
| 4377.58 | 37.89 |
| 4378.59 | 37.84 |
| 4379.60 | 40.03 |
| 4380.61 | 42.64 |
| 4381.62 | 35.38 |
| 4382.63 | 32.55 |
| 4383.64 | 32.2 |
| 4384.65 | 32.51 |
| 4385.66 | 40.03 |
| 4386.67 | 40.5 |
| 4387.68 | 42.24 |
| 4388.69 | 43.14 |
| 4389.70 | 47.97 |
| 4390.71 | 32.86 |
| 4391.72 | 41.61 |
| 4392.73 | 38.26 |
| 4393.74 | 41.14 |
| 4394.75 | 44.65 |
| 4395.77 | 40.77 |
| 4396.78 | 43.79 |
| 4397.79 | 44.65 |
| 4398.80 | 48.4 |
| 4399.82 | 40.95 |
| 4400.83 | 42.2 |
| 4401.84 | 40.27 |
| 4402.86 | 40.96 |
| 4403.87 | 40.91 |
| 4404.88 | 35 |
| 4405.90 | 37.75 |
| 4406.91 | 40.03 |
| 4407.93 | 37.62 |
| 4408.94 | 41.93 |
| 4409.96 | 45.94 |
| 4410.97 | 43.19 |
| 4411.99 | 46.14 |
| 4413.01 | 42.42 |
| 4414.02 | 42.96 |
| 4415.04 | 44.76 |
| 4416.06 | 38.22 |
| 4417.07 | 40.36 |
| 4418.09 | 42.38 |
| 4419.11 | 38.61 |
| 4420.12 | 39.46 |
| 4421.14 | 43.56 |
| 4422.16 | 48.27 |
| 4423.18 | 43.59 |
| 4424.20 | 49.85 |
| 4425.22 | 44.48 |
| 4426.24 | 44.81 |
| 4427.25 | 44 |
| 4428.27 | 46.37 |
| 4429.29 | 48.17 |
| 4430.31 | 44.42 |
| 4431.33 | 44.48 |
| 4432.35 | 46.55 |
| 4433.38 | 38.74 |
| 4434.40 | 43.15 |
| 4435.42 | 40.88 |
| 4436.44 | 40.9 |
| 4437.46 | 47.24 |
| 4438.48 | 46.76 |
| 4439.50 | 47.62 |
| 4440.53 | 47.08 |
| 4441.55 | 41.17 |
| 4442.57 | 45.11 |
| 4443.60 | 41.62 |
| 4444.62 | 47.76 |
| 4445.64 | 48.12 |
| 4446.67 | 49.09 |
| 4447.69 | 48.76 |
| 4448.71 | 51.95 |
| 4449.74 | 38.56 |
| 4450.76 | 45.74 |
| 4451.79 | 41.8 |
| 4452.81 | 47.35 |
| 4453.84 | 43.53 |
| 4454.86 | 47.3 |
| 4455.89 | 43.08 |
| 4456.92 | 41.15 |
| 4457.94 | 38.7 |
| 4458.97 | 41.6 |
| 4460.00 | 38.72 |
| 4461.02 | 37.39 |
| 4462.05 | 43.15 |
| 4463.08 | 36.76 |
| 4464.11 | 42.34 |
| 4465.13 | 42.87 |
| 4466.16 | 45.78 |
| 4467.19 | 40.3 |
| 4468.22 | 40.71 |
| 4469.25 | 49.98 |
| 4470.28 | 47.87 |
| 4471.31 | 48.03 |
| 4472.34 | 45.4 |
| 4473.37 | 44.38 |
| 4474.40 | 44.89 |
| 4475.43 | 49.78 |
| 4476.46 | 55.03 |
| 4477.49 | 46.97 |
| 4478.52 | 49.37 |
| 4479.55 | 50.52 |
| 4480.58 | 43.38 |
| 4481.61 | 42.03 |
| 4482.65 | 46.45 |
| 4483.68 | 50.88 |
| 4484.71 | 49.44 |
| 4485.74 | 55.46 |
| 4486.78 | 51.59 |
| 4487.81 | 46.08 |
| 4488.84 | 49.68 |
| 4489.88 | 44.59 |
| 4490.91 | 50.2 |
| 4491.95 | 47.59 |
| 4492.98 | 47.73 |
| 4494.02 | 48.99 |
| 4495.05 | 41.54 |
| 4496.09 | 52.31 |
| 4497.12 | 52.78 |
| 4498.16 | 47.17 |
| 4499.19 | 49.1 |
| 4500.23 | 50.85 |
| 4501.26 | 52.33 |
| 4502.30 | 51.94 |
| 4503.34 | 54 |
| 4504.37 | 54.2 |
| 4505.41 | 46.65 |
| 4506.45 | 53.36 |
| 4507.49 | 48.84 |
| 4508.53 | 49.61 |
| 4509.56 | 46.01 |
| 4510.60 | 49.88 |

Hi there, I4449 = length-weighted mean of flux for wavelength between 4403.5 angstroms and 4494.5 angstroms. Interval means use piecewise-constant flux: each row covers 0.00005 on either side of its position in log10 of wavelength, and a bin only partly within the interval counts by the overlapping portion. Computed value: 44.7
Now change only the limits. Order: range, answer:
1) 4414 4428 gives 43.3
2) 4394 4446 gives 43.3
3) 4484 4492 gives 49.4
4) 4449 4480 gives 44.3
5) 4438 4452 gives 45.9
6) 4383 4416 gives 41.1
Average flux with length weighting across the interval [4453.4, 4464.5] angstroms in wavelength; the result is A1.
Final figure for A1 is 41.2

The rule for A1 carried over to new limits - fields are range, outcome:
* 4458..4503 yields 46.8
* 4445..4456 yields 46.1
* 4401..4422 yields 41.3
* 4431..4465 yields 43.7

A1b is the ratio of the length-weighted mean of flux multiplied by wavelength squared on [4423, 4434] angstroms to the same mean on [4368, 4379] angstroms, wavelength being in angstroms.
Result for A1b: 1.1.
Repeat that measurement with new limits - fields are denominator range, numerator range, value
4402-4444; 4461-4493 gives 1.11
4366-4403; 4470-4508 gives 1.26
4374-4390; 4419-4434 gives 1.16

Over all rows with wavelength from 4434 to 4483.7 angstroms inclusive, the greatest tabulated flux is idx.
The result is 55.03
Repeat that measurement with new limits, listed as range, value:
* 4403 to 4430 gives 49.85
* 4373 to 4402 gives 48.4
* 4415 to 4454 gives 51.95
